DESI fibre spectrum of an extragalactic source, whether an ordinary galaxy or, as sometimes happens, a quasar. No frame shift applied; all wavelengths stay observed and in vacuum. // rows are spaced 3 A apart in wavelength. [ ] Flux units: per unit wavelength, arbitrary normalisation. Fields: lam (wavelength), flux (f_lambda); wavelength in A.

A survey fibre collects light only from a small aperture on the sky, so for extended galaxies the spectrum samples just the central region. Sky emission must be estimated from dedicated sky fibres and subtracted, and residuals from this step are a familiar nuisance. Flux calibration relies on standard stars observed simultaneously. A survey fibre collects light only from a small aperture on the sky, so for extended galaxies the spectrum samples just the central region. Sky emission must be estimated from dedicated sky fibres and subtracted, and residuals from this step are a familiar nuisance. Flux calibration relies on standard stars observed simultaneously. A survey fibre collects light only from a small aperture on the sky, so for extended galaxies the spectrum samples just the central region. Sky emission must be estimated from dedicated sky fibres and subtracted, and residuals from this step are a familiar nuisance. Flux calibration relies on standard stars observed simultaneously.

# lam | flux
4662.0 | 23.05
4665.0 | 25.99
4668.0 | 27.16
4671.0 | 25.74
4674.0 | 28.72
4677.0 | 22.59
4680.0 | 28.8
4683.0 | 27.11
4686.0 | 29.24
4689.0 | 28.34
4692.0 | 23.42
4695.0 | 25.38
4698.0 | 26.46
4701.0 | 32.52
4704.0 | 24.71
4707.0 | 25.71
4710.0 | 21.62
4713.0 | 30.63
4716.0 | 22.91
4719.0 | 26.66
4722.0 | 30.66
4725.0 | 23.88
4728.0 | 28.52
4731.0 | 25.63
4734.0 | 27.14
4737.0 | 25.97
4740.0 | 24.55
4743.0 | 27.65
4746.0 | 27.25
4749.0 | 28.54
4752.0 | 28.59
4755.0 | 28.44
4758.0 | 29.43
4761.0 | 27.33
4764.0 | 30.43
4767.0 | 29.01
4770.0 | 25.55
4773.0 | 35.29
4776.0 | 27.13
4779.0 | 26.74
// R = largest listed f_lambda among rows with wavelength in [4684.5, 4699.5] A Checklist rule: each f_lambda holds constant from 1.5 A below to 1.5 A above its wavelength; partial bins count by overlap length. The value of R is 29.24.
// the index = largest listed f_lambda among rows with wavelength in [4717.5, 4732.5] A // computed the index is 30.66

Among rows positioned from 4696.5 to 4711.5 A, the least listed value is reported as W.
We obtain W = 21.62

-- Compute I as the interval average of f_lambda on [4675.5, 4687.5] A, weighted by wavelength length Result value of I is 26.9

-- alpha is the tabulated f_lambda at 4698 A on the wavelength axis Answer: 26.46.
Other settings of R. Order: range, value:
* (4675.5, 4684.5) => 28.8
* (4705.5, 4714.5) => 30.63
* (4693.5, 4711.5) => 32.52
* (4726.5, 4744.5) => 28.52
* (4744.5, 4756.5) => 28.59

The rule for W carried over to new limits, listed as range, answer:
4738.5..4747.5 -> 24.55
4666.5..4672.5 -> 25.74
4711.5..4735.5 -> 22.91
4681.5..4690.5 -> 27.11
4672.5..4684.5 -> 22.59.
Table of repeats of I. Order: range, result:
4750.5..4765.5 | 28.8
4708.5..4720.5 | 25.5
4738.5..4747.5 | 26.5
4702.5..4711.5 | 24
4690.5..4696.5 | 24.4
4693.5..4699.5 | 25.9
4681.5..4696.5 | 26.7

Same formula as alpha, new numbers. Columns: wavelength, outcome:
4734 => 27.14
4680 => 28.8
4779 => 26.74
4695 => 25.38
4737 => 25.97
